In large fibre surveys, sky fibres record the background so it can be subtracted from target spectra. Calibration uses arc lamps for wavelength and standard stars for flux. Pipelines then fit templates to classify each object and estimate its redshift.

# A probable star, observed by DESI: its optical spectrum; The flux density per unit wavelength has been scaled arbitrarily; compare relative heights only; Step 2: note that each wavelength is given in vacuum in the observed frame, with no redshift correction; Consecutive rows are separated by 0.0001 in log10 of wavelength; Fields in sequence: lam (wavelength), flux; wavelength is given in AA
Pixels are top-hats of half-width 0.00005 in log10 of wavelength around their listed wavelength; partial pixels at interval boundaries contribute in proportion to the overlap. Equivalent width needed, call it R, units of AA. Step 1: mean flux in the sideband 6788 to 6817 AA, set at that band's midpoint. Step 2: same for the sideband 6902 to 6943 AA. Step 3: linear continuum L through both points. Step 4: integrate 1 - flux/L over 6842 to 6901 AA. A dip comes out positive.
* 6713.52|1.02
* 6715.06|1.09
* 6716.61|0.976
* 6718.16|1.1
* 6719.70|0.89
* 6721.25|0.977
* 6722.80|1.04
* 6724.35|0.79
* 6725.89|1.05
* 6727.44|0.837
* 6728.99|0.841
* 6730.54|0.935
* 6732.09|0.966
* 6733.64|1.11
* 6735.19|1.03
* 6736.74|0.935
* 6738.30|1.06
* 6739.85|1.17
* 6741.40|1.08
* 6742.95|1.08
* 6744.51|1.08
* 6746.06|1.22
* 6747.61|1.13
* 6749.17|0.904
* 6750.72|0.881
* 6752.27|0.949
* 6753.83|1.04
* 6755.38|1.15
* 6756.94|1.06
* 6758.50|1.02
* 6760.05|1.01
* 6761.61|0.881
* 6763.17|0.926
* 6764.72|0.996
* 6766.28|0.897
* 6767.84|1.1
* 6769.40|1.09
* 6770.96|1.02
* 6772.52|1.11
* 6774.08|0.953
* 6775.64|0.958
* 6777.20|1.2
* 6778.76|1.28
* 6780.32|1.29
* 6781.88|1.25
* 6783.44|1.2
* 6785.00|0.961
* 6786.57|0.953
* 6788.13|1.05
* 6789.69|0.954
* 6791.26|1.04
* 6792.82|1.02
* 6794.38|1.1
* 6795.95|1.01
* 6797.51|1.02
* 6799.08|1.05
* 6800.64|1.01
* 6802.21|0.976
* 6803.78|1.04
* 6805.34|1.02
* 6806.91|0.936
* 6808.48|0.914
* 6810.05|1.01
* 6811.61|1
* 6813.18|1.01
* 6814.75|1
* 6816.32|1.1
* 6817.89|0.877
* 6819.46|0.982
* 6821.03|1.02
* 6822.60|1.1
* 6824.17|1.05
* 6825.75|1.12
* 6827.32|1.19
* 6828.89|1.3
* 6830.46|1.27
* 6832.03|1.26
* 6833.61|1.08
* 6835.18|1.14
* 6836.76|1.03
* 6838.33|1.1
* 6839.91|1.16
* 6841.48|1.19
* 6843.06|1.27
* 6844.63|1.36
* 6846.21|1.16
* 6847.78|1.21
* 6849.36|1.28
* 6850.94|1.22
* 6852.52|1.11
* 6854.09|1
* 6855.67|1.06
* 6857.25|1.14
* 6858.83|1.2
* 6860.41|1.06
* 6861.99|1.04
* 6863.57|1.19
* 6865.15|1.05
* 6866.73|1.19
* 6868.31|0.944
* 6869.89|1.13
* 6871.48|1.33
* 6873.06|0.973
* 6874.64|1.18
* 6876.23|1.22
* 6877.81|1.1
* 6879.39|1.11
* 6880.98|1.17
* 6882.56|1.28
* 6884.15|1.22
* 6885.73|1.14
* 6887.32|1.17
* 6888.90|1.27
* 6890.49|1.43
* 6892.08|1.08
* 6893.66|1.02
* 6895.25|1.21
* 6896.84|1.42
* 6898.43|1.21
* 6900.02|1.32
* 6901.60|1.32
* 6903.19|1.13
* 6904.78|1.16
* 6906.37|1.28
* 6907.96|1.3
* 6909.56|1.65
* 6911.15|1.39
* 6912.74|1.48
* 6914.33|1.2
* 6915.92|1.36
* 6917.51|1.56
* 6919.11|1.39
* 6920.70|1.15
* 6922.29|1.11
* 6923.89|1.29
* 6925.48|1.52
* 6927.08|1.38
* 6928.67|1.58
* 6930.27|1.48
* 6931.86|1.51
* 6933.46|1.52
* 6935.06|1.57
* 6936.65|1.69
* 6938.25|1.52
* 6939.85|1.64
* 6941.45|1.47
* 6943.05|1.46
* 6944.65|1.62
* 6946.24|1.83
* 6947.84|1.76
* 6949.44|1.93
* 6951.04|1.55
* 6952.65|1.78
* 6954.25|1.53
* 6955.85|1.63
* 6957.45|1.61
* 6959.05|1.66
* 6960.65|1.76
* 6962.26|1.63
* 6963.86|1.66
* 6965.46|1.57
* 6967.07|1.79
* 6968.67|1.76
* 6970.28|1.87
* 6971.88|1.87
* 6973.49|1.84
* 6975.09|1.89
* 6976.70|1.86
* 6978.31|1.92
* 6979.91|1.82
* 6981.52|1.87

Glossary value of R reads 3.1 AA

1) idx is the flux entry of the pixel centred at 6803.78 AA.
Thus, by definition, 1.04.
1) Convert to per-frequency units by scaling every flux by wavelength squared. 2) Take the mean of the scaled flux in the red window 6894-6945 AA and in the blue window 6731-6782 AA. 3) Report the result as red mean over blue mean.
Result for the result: 1.39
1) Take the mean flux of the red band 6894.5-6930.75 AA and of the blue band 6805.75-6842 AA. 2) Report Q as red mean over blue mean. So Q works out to 1.2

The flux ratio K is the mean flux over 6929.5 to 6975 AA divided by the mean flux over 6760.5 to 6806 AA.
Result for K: 1.6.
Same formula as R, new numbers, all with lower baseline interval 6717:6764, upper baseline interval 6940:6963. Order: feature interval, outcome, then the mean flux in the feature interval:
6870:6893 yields 4.04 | 1.19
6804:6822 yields 3.49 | 0.991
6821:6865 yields 5.53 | 1.15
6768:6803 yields 2.26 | 1.07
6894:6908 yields 2.33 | 1.25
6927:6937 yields 0.38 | 1.54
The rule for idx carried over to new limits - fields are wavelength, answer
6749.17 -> 0.904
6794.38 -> 1.1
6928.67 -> 1.58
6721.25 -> 0.977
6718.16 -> 1.1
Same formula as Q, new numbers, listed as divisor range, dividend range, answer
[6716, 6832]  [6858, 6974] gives 1.35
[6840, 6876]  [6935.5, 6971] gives 1.45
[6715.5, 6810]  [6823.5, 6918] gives 1.17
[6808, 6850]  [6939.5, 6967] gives 1.48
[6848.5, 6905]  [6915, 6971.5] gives 1.35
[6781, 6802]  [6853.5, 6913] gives 1.14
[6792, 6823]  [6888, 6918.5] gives 1.29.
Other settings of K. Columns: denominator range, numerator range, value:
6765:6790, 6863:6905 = 1.10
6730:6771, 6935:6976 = 1.65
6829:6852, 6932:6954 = 1.37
